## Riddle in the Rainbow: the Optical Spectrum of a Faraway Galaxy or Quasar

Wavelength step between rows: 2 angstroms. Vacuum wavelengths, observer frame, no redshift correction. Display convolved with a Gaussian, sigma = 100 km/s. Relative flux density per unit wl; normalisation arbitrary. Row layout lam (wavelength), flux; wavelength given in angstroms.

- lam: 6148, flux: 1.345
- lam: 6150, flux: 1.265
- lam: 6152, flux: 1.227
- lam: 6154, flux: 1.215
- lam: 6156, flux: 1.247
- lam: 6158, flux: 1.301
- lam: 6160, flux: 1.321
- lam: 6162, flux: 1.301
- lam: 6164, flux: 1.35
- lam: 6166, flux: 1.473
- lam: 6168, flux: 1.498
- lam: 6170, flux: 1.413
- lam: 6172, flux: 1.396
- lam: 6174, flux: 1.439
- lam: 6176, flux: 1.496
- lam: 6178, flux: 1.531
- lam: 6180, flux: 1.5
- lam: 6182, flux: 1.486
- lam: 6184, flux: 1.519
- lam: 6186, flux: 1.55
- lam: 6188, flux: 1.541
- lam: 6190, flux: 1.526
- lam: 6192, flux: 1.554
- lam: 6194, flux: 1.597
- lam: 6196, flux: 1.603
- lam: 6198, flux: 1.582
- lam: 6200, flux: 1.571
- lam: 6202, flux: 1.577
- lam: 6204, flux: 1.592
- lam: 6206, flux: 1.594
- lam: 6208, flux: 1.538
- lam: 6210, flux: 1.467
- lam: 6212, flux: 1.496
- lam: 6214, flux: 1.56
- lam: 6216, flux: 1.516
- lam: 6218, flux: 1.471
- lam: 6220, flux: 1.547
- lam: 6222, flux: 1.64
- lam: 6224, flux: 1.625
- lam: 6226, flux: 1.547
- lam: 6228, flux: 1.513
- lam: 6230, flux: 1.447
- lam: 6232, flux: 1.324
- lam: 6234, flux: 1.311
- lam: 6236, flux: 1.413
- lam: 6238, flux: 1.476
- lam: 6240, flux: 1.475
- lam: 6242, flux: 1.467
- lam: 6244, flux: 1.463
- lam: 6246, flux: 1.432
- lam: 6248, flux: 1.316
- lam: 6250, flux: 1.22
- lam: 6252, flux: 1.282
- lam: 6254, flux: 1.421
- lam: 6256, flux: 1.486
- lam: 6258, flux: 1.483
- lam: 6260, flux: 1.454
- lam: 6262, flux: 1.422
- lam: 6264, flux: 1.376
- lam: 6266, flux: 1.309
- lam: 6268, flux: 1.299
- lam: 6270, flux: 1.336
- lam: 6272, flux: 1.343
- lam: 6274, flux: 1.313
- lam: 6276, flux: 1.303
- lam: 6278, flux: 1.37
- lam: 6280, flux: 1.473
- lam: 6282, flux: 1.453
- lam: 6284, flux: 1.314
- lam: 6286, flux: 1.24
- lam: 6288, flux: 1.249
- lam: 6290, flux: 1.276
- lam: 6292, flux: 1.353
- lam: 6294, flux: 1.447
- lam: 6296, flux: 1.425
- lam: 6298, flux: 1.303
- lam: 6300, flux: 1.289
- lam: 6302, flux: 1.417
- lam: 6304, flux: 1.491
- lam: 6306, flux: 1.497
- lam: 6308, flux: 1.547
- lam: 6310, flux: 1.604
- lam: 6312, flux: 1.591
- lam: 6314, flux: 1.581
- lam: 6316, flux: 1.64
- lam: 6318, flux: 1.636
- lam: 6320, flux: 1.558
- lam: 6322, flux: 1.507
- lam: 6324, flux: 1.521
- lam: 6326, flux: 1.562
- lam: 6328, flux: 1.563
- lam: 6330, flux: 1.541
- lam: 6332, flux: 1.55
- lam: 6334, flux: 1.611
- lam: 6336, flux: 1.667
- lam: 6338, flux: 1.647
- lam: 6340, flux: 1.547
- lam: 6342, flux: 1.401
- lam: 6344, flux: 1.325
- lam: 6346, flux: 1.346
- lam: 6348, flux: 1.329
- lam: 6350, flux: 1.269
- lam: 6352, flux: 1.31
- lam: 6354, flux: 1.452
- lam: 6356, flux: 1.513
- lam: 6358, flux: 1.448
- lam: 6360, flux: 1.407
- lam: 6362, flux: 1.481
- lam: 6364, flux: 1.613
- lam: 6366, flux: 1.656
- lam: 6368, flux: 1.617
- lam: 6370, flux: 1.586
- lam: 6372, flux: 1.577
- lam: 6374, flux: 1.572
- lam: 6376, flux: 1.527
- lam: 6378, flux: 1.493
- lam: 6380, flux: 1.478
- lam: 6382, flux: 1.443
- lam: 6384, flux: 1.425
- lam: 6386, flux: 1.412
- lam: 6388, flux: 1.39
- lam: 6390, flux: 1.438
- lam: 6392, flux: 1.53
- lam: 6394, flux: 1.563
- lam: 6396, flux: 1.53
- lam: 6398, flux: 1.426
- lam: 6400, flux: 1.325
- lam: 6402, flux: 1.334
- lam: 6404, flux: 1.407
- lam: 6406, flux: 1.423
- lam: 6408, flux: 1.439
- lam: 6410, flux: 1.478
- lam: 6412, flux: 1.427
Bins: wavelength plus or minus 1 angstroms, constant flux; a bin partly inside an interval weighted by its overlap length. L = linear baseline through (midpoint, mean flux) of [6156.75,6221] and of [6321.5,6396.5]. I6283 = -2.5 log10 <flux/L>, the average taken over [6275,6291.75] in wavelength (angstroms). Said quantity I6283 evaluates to 0.12 mag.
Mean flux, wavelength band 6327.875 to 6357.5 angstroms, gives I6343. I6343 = 1.47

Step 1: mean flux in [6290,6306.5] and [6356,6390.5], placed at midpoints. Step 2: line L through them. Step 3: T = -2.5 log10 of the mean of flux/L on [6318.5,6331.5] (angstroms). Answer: -0.08 mag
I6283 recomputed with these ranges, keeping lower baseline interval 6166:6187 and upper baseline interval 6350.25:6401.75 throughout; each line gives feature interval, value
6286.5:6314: 0.043 mag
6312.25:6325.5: -0.065 mag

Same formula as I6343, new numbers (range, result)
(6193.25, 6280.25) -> 1.46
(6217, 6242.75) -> 1.48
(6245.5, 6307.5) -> 1.37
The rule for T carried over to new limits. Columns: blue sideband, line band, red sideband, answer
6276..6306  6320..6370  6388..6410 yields -0.07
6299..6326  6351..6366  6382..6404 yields 0.00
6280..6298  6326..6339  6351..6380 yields -0.11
